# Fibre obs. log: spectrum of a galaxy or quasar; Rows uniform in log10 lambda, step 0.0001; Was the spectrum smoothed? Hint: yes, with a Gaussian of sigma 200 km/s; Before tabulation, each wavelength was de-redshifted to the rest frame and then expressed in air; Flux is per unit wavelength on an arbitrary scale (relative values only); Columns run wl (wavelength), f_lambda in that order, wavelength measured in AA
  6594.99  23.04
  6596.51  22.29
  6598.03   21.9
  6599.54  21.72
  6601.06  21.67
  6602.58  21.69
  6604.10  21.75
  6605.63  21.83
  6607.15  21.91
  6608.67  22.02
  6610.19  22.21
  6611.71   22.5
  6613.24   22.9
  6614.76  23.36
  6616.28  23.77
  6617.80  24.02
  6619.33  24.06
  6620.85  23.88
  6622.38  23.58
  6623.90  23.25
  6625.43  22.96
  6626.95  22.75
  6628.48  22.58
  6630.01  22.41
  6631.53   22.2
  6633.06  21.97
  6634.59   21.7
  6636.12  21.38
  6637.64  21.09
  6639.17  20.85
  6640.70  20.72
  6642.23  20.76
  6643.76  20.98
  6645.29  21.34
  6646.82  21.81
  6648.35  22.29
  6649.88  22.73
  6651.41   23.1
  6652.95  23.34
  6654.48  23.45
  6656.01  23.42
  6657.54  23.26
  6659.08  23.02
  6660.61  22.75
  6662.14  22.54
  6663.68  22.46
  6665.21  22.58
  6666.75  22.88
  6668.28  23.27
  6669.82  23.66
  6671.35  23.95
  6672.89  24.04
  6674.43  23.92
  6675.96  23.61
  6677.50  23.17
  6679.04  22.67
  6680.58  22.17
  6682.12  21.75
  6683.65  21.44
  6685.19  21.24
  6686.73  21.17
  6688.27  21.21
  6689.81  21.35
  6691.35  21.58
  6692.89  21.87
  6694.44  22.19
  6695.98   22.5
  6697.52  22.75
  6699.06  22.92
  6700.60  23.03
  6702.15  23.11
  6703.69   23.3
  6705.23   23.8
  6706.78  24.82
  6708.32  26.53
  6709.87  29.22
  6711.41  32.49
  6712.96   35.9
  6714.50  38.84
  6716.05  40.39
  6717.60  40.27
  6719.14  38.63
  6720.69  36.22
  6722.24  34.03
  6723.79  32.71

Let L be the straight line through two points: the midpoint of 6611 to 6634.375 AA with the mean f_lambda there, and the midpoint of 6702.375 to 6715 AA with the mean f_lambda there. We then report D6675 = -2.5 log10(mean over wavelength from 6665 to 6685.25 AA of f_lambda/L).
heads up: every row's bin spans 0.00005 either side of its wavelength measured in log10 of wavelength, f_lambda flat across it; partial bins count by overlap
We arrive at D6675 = 0.160 mag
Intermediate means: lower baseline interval 23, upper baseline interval 28.9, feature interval 22.9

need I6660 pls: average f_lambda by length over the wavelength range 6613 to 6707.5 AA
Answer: 22.6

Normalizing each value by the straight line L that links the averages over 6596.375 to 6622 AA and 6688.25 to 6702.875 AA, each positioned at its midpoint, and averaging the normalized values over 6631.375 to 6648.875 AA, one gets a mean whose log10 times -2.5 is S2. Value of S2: 0.05 mag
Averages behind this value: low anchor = 22.6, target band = 21.4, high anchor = 22.3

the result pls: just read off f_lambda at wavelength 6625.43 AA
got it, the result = 22.96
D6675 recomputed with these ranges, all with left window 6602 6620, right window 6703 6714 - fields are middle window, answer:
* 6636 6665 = 0.13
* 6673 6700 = 0.21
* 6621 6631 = 0.03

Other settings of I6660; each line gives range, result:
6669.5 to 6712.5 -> 23.5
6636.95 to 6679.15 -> 22.6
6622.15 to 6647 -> 21.9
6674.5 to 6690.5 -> 22.1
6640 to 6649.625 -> 21.4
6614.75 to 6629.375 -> 23.4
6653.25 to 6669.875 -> 23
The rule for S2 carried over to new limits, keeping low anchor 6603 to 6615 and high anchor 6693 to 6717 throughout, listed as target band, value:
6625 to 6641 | 0.078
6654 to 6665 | 0.090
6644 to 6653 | 0.098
